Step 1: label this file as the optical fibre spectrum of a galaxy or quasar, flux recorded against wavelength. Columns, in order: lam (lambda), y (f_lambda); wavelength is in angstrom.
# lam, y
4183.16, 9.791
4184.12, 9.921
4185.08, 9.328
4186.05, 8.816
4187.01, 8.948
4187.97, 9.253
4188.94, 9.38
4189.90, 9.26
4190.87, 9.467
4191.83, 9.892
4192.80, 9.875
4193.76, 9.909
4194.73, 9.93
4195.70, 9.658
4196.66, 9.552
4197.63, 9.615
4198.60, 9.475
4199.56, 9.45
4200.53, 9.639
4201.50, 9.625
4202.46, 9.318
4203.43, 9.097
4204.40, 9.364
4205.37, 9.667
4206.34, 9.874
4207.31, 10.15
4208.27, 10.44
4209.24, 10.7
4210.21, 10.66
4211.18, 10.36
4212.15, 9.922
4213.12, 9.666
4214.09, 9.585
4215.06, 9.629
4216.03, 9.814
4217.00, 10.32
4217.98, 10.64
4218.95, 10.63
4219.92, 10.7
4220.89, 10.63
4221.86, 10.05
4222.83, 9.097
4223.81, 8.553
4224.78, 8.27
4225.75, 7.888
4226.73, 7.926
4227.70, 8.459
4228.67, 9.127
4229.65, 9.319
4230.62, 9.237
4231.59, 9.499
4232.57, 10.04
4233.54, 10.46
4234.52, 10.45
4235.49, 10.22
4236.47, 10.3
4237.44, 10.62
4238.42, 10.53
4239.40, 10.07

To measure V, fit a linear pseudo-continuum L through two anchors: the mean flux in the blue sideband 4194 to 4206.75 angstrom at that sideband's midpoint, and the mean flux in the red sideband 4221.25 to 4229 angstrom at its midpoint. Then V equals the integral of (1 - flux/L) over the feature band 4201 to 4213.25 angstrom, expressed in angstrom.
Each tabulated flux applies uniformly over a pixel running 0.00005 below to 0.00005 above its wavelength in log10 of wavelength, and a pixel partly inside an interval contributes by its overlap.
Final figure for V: -0.8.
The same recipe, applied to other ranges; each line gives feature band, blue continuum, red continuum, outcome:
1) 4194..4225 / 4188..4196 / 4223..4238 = -1.0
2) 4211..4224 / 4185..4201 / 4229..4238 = -0.3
